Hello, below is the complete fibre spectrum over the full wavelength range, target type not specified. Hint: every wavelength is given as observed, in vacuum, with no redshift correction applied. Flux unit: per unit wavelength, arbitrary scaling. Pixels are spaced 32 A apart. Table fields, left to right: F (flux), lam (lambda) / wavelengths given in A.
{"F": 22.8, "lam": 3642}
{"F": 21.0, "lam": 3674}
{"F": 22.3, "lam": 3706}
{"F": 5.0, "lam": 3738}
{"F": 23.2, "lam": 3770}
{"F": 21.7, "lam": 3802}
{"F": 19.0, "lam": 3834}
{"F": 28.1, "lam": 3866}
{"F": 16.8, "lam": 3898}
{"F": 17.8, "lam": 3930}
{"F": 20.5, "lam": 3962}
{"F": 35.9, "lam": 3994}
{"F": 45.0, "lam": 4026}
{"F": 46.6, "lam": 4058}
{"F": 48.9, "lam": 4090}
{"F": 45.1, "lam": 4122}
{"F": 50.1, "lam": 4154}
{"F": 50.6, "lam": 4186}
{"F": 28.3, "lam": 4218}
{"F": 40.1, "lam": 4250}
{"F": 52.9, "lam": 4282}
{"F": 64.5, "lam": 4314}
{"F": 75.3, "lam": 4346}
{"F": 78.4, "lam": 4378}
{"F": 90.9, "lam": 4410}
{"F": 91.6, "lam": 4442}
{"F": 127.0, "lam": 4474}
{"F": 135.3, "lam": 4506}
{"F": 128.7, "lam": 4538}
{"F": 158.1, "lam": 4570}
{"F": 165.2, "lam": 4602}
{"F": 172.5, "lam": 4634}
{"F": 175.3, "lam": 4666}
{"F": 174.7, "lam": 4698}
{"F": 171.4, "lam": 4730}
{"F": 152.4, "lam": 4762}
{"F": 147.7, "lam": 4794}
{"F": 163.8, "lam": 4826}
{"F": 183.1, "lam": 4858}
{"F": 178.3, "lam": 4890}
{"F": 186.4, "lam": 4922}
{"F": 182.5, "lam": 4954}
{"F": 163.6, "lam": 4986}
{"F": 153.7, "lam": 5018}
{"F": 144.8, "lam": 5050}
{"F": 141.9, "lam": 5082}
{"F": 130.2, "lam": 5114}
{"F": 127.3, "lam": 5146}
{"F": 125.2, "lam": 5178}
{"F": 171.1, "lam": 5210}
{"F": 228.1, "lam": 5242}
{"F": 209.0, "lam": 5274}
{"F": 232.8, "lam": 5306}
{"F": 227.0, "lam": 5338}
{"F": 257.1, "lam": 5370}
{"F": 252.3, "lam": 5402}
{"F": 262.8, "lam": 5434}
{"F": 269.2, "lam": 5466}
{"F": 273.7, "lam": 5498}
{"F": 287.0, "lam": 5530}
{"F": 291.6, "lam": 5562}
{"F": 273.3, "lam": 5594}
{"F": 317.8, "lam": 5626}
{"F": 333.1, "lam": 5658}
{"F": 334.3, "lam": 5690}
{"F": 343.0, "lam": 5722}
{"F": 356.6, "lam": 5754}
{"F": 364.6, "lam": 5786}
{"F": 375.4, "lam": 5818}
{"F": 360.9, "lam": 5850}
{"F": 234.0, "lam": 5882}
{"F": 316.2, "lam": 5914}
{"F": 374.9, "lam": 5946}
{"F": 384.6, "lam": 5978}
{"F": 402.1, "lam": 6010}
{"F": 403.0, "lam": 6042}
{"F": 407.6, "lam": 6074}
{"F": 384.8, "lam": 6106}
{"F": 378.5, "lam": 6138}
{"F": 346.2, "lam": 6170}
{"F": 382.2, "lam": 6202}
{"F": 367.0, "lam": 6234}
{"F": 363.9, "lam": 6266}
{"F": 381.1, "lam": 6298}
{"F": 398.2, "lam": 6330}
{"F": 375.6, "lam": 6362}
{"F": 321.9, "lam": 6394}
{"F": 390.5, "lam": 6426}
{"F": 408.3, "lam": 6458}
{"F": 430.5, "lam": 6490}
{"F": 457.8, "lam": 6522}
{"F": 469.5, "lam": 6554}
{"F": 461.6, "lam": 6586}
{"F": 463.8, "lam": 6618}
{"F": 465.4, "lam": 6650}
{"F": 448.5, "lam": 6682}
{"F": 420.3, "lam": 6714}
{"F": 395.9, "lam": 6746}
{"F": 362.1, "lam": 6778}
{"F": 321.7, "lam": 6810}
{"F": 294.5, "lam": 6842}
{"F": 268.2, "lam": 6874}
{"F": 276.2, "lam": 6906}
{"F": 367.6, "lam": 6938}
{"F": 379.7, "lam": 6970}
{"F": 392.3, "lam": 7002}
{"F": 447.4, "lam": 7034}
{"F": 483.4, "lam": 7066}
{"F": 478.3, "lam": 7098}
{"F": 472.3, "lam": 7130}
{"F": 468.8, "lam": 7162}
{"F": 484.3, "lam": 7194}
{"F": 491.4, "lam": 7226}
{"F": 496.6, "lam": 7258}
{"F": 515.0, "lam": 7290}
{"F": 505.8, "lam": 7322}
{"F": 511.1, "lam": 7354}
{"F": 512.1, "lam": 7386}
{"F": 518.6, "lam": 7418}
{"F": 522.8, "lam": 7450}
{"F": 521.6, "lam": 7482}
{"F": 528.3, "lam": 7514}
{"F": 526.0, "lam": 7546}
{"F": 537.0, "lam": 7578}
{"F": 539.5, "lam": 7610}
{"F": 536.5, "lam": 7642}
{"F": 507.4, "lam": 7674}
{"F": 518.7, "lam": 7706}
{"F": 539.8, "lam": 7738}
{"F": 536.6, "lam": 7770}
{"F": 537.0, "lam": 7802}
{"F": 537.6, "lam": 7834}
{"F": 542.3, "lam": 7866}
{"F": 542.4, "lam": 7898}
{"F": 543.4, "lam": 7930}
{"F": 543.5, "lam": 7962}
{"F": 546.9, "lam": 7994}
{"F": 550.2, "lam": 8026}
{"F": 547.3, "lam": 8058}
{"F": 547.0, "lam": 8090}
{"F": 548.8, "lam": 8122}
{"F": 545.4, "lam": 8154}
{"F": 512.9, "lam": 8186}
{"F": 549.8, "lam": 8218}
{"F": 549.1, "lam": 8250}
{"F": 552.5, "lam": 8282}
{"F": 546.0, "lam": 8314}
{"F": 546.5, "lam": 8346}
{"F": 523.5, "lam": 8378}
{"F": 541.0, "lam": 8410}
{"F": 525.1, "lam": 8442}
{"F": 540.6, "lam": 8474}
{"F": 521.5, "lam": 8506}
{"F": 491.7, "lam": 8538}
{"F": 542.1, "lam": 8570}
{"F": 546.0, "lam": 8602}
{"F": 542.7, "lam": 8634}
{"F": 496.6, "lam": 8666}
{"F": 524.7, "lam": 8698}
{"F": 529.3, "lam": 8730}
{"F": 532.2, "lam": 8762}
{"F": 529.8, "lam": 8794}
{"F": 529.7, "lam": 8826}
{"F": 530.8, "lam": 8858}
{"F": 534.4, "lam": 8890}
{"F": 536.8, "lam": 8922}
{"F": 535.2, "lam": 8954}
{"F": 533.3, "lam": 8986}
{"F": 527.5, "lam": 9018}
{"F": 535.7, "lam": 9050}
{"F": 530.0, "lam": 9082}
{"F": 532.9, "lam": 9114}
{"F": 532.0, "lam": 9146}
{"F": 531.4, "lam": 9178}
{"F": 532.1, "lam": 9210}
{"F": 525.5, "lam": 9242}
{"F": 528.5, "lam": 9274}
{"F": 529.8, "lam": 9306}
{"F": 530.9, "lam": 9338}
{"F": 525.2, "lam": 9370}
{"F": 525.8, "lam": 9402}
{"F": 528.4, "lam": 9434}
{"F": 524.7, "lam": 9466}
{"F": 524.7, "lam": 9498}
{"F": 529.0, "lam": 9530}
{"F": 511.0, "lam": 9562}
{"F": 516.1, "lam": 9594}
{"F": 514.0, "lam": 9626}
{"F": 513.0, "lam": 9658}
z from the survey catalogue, 0.000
